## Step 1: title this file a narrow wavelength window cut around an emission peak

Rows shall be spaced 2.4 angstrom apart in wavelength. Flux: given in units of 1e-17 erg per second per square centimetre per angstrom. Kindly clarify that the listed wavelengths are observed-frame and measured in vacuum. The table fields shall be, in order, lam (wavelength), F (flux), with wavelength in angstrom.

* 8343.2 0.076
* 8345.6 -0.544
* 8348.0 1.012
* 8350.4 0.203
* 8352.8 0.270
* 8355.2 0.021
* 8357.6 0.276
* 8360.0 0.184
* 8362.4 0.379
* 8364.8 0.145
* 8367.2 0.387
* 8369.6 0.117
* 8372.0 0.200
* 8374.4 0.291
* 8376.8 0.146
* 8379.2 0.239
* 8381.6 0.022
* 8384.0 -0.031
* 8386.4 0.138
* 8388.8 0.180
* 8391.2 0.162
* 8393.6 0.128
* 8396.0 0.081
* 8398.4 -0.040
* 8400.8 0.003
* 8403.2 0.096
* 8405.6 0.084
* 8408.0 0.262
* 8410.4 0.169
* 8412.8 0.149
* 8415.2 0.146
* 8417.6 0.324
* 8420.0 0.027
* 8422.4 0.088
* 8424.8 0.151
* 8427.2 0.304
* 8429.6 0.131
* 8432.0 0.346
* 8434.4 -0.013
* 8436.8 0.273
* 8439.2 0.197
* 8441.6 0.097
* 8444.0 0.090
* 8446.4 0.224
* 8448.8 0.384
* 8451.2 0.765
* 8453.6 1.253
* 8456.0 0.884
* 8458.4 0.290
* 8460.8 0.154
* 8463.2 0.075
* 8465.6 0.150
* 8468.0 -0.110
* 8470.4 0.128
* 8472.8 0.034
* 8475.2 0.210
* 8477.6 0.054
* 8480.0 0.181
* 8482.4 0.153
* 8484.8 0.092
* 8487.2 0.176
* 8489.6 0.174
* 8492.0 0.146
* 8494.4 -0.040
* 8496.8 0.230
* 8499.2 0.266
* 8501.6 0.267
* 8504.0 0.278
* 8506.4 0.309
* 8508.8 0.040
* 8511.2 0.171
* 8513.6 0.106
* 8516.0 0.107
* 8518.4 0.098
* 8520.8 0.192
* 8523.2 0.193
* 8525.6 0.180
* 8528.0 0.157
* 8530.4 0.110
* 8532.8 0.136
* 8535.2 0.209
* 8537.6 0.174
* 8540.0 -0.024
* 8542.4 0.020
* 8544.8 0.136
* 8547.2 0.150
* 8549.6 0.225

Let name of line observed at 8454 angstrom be H-gamma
